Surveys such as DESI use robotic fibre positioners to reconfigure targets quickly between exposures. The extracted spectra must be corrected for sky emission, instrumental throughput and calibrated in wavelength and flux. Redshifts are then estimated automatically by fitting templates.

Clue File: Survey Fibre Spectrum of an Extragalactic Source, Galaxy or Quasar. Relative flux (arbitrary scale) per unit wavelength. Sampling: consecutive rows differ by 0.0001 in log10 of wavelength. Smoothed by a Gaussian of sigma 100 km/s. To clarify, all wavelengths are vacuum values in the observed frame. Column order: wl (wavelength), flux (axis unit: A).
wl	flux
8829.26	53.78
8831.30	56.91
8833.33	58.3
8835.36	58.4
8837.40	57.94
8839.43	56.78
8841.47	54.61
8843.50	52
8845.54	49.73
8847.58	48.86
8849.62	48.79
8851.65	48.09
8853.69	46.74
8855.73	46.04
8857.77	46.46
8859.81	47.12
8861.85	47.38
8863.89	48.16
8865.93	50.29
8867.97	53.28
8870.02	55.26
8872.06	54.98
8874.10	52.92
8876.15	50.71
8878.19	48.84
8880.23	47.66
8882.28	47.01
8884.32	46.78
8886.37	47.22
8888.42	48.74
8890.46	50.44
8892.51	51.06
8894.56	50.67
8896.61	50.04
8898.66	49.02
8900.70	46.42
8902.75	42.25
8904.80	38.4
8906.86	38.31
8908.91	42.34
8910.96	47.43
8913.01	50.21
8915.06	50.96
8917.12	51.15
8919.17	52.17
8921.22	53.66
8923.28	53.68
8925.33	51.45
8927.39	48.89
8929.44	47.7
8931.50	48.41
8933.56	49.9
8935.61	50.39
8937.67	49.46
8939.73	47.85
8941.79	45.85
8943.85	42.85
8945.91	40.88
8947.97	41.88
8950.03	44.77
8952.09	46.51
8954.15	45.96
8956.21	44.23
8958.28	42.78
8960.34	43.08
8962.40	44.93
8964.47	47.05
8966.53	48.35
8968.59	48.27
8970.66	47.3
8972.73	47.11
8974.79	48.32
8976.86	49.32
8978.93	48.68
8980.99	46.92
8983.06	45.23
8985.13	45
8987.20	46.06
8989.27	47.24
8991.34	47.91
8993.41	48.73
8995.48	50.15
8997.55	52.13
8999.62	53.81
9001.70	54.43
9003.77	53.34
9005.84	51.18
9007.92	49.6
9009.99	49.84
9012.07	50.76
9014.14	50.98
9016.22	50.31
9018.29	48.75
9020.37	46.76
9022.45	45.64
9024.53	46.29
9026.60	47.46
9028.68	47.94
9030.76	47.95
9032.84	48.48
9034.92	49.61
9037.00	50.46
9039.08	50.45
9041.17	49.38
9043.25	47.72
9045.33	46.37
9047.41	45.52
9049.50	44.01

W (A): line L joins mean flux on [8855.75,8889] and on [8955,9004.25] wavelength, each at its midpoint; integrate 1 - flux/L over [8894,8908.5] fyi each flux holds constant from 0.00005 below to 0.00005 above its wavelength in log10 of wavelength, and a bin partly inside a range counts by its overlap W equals 1.3 A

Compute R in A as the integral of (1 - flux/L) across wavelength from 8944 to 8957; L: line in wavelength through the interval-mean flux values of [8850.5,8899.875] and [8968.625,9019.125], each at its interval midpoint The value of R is 1.41 A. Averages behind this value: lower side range 49.4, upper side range 49.3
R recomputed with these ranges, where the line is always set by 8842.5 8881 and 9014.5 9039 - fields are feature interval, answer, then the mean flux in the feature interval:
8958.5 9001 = 0.8 A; 47.7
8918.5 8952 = 0.7 A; 48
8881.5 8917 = 1.7 A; 47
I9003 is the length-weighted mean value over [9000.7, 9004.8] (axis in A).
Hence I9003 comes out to 53.9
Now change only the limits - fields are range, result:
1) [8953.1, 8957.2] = 45.1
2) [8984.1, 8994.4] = 47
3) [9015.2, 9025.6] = 47.6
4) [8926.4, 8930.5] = 48.3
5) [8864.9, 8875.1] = 53.3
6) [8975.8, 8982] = 48.3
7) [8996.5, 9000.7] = 52.9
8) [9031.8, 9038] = 49.5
